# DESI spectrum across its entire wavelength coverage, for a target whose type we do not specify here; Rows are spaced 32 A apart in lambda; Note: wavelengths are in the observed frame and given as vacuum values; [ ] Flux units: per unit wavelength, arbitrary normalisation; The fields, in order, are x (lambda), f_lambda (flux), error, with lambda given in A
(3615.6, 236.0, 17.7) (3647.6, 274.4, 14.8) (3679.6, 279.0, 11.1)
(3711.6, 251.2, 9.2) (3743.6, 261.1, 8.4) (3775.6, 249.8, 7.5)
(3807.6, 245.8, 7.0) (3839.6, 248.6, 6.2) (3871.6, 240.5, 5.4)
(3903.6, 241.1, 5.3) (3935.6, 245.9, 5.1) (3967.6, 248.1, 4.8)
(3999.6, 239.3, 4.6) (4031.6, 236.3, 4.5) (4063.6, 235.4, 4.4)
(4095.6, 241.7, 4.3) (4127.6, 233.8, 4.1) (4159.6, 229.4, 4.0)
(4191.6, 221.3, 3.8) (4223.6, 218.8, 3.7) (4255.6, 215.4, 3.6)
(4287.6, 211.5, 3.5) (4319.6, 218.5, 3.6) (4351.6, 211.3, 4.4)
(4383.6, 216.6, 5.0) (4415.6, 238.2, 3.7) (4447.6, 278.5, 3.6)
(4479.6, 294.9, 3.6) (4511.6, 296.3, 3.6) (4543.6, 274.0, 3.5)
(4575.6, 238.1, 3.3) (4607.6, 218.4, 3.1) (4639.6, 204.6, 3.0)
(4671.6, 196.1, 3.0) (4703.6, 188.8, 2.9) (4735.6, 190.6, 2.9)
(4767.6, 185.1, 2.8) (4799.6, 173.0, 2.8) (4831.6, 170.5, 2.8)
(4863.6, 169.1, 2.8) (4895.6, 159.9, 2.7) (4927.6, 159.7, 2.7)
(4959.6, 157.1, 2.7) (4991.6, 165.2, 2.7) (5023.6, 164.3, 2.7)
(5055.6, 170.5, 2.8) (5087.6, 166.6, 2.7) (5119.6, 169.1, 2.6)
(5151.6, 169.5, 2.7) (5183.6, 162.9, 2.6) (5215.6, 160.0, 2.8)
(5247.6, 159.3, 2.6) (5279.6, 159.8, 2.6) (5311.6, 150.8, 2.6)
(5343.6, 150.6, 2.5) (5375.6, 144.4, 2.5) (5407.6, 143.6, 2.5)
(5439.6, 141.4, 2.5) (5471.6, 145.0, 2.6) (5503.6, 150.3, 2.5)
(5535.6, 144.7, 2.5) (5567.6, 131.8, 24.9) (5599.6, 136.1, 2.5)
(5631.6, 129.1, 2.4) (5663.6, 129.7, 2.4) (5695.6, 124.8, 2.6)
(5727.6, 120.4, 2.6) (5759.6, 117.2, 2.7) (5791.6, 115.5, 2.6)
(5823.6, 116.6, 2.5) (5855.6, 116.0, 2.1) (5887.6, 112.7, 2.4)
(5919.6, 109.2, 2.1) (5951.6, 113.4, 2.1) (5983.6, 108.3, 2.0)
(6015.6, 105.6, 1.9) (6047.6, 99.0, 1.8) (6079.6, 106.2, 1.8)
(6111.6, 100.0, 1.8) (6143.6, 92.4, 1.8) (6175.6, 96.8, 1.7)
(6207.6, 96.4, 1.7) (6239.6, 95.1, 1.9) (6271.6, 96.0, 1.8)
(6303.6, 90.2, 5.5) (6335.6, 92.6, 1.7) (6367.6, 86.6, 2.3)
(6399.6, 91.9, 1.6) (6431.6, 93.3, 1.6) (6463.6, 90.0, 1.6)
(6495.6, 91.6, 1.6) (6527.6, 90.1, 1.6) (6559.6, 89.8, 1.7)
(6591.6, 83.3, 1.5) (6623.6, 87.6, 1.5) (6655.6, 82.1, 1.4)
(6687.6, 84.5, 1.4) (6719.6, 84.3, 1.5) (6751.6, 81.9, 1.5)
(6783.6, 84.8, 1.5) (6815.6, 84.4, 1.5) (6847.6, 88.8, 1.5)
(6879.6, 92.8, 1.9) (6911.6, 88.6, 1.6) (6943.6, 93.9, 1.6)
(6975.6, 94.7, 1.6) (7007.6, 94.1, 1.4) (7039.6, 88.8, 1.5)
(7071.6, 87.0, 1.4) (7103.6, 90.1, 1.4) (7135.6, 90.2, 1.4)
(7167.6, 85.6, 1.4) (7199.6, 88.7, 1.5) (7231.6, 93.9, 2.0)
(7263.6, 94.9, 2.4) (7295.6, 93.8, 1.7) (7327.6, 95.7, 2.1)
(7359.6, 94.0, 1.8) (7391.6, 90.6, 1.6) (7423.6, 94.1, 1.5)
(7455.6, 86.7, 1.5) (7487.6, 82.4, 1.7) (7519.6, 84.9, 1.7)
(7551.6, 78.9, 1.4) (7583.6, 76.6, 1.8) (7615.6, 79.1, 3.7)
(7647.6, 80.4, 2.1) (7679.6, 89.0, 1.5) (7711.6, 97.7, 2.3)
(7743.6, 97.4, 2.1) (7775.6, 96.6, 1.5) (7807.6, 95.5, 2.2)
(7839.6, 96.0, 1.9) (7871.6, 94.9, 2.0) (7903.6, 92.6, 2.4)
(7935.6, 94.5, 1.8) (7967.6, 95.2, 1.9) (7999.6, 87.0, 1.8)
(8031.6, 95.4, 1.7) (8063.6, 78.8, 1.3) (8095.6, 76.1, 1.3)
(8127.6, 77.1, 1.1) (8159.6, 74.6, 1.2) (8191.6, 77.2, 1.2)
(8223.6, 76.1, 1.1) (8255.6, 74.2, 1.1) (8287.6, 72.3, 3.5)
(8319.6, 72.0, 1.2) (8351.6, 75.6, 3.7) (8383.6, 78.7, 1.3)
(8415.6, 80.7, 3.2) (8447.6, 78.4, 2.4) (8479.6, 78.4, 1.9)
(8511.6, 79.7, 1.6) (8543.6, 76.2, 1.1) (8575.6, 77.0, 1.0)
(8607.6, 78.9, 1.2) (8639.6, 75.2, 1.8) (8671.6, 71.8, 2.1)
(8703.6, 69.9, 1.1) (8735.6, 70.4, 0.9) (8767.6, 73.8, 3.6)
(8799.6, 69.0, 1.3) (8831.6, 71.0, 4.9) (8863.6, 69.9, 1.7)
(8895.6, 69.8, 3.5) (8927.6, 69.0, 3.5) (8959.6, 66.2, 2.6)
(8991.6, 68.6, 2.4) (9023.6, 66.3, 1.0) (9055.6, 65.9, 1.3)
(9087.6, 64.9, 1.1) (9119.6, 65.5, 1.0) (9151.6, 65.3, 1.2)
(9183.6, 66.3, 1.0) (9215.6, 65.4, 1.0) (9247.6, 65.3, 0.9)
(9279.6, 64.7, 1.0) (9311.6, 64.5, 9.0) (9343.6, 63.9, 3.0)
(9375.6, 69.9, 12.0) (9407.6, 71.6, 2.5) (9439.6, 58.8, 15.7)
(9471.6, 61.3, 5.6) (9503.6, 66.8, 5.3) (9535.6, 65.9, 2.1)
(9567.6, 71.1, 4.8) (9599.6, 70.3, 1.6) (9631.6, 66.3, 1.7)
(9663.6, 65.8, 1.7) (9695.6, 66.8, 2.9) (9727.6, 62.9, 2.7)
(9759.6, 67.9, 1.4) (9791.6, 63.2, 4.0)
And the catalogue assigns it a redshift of 0.603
